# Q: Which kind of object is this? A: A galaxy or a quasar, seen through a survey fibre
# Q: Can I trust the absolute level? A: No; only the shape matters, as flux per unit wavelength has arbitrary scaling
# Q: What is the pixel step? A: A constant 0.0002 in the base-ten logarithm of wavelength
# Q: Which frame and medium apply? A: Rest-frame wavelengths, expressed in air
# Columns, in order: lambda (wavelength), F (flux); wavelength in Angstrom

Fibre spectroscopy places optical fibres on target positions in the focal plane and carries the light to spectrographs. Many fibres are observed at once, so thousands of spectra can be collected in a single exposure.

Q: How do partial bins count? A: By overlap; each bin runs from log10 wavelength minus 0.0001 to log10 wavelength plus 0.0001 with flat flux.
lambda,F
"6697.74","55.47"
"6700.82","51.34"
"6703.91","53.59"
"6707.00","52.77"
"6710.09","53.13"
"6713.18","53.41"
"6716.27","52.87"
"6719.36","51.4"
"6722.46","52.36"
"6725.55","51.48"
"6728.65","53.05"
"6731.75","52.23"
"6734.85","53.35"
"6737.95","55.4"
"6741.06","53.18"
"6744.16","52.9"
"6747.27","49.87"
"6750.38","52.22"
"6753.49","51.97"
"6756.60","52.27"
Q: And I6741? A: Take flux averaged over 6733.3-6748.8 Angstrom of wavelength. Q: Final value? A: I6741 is 52.9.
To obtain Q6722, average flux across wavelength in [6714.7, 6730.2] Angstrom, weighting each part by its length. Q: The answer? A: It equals 52.3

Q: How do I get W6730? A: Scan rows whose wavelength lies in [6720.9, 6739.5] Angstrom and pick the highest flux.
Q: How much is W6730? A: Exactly 55.4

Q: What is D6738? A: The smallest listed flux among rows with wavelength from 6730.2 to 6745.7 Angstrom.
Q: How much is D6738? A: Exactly 52.23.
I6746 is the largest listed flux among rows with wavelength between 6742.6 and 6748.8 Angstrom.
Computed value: 52.9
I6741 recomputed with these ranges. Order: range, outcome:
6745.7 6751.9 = 51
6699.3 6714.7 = 52.8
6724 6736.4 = 52.6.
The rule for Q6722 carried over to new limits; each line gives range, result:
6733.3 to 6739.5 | 54.4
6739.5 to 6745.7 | 53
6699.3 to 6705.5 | 52.4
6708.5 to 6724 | 52.6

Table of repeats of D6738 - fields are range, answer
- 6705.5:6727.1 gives 51.4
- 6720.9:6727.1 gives 51.48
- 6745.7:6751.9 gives 49.87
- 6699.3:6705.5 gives 51.34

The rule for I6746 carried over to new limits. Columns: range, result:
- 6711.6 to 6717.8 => 53.41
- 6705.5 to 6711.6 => 53.13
